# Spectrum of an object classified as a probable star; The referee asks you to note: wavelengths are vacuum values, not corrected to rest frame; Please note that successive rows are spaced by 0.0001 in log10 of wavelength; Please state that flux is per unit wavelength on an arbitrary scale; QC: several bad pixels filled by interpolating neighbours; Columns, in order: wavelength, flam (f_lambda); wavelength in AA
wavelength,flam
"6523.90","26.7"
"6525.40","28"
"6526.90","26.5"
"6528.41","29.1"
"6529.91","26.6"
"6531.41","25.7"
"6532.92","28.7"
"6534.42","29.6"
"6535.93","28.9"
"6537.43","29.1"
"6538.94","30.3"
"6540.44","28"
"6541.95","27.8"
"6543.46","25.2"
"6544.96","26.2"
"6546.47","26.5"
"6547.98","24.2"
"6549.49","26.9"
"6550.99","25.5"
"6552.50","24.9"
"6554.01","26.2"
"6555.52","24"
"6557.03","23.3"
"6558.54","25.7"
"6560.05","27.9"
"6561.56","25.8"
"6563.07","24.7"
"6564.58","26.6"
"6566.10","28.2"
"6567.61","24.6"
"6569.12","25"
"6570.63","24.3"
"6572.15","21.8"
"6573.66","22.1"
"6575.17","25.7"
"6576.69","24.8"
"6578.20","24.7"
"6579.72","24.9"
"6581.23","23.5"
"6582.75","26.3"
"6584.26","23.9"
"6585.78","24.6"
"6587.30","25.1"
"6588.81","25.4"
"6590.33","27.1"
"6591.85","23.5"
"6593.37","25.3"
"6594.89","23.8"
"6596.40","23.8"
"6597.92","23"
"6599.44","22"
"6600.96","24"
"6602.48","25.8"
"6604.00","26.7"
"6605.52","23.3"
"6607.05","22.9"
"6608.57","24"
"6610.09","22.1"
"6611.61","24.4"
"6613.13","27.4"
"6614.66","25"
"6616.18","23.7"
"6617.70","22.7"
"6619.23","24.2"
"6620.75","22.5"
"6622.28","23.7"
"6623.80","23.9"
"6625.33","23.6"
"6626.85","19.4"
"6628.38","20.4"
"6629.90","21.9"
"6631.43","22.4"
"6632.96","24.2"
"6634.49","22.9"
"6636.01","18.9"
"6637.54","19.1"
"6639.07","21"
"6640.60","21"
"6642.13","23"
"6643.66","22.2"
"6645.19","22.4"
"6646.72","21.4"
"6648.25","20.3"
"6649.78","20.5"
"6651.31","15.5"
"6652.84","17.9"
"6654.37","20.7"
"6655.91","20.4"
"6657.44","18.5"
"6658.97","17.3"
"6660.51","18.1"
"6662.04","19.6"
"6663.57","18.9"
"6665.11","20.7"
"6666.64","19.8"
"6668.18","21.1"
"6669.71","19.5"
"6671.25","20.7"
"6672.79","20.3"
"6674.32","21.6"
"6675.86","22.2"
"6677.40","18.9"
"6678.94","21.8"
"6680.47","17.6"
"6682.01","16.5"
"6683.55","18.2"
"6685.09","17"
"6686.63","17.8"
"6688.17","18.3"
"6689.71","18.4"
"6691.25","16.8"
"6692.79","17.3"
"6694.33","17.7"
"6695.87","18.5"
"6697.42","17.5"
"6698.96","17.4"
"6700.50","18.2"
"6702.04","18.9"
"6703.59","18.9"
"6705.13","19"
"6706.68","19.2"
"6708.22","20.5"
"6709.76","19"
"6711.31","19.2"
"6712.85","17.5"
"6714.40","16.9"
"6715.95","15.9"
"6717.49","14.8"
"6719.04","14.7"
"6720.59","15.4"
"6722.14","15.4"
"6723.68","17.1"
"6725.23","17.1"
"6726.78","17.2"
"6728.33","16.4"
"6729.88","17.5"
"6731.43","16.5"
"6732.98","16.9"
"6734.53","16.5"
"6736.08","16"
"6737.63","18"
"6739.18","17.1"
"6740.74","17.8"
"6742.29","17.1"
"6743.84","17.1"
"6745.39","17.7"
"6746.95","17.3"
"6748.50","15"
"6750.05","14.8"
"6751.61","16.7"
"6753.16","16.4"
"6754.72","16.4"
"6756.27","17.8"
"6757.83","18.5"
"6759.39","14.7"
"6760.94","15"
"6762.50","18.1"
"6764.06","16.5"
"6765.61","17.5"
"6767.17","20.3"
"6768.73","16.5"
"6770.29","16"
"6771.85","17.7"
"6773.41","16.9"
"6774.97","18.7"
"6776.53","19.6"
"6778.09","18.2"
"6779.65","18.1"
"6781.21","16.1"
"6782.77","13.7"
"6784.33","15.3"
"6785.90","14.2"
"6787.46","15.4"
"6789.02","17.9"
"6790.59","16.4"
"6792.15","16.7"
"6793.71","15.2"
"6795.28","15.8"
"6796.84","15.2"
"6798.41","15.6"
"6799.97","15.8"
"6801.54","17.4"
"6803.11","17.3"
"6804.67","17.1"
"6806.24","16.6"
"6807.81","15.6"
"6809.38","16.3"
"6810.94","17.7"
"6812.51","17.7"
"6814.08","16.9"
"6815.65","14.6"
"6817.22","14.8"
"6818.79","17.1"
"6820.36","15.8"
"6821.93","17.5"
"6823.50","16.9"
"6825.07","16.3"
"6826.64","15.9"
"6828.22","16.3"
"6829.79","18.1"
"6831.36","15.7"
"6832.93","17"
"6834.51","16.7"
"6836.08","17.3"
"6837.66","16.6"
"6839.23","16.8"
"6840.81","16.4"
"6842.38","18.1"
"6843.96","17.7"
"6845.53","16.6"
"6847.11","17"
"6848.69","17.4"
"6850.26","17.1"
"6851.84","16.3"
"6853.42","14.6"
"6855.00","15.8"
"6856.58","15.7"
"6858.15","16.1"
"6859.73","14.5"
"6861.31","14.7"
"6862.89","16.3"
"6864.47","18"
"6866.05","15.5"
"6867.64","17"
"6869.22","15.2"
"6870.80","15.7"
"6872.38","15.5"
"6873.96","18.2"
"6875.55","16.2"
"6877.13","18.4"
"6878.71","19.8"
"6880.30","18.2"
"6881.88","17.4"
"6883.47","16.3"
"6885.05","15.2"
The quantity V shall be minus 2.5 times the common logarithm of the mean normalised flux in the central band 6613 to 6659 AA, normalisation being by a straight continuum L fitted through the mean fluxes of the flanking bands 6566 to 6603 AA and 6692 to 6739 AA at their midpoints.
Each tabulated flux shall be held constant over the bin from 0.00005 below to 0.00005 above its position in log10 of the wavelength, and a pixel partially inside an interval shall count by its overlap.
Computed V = 0.01 mag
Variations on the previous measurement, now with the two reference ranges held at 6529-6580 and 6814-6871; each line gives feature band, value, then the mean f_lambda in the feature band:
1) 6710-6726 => 0.24 mag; 16.5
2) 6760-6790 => 0.11 mag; 16.9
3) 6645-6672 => 0.15 mag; 19.6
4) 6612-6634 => 0.02 mag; 23.2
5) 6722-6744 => 0.18 mag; 17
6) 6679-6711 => 0.17 mag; 18.2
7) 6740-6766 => 0.16 mag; 16.7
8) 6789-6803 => 0.11 mag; 16.2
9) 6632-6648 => 0.08 mag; 21.6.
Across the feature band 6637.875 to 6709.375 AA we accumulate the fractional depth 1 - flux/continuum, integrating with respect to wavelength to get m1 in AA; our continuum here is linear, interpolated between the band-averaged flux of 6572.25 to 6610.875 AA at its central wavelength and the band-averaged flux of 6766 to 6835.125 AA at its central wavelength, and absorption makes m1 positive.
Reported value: 6.6 AA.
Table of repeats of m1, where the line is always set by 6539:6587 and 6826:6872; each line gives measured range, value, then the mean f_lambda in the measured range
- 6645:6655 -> 1.3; 19.7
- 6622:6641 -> 1.3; 21.7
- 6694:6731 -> 5.7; 17.5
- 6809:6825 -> 0.8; 16.5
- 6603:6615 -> -0.3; 24.5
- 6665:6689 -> 2.6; 19.5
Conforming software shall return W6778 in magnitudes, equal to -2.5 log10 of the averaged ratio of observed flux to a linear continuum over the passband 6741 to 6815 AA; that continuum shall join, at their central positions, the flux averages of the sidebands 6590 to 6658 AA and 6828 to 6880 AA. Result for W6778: 0.11 mag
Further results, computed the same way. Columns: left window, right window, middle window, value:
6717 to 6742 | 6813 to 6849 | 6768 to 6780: -0.07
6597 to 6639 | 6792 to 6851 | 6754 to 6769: 0.08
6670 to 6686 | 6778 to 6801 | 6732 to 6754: 0.04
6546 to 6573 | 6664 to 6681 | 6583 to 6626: -0.04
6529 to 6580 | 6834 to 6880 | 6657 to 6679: 0.13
